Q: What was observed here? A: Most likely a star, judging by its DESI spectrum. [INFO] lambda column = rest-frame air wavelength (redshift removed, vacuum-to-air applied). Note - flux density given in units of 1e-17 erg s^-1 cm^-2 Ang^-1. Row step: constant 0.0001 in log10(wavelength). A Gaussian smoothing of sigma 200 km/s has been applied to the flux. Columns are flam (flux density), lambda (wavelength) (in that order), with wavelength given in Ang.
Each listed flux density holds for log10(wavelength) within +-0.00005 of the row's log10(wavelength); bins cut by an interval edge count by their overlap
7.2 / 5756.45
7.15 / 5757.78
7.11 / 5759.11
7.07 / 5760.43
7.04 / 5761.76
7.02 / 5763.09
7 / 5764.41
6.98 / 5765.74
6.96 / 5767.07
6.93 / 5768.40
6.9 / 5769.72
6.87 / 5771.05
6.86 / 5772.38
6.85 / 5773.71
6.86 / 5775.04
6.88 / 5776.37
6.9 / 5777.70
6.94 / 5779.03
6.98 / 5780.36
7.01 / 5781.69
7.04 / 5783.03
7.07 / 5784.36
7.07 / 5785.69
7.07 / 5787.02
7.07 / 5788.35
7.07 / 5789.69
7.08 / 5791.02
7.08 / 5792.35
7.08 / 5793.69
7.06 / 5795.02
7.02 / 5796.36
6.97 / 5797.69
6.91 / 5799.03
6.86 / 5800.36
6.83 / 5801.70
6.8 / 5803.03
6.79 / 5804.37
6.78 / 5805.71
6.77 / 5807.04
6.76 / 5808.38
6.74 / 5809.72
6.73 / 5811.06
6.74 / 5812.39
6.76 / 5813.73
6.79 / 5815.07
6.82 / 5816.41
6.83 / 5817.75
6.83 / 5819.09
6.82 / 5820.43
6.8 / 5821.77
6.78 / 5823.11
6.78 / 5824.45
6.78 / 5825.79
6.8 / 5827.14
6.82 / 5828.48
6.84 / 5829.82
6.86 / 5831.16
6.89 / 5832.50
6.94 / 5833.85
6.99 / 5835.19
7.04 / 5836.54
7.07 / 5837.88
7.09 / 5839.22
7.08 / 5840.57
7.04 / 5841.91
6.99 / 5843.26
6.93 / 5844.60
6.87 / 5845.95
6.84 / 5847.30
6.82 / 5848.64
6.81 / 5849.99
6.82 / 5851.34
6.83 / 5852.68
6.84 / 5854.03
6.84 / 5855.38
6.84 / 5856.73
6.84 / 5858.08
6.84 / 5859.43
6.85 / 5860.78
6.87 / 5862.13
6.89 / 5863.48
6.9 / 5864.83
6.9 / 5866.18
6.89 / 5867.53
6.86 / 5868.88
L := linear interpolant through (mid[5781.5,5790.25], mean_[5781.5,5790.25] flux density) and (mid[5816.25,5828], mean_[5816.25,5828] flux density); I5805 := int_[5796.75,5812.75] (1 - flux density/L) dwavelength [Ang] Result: 0.3 Ang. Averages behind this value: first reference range 7.05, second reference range 6.8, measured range 6.82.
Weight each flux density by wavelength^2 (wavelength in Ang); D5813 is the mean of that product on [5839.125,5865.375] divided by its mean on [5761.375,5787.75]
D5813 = 1.0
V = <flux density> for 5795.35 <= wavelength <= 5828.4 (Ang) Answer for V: 6.81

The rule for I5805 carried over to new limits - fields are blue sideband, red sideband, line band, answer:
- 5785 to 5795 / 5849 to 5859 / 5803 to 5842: 0.6 Ang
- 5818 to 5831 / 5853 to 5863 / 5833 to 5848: -0.4 Ang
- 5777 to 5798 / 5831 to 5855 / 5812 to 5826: 0.4 Ang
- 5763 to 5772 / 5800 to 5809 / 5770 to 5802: -0.5 Ang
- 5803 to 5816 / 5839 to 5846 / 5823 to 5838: 0.1 Ang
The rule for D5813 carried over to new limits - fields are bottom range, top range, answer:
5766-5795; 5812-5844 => 1.00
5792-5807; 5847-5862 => 1.01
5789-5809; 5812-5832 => 0.99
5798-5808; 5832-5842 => 1.04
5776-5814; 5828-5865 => 1.01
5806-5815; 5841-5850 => 1.04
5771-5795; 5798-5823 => 0.98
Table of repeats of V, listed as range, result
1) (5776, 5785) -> 6.97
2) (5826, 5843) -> 6.95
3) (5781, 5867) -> 6.9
